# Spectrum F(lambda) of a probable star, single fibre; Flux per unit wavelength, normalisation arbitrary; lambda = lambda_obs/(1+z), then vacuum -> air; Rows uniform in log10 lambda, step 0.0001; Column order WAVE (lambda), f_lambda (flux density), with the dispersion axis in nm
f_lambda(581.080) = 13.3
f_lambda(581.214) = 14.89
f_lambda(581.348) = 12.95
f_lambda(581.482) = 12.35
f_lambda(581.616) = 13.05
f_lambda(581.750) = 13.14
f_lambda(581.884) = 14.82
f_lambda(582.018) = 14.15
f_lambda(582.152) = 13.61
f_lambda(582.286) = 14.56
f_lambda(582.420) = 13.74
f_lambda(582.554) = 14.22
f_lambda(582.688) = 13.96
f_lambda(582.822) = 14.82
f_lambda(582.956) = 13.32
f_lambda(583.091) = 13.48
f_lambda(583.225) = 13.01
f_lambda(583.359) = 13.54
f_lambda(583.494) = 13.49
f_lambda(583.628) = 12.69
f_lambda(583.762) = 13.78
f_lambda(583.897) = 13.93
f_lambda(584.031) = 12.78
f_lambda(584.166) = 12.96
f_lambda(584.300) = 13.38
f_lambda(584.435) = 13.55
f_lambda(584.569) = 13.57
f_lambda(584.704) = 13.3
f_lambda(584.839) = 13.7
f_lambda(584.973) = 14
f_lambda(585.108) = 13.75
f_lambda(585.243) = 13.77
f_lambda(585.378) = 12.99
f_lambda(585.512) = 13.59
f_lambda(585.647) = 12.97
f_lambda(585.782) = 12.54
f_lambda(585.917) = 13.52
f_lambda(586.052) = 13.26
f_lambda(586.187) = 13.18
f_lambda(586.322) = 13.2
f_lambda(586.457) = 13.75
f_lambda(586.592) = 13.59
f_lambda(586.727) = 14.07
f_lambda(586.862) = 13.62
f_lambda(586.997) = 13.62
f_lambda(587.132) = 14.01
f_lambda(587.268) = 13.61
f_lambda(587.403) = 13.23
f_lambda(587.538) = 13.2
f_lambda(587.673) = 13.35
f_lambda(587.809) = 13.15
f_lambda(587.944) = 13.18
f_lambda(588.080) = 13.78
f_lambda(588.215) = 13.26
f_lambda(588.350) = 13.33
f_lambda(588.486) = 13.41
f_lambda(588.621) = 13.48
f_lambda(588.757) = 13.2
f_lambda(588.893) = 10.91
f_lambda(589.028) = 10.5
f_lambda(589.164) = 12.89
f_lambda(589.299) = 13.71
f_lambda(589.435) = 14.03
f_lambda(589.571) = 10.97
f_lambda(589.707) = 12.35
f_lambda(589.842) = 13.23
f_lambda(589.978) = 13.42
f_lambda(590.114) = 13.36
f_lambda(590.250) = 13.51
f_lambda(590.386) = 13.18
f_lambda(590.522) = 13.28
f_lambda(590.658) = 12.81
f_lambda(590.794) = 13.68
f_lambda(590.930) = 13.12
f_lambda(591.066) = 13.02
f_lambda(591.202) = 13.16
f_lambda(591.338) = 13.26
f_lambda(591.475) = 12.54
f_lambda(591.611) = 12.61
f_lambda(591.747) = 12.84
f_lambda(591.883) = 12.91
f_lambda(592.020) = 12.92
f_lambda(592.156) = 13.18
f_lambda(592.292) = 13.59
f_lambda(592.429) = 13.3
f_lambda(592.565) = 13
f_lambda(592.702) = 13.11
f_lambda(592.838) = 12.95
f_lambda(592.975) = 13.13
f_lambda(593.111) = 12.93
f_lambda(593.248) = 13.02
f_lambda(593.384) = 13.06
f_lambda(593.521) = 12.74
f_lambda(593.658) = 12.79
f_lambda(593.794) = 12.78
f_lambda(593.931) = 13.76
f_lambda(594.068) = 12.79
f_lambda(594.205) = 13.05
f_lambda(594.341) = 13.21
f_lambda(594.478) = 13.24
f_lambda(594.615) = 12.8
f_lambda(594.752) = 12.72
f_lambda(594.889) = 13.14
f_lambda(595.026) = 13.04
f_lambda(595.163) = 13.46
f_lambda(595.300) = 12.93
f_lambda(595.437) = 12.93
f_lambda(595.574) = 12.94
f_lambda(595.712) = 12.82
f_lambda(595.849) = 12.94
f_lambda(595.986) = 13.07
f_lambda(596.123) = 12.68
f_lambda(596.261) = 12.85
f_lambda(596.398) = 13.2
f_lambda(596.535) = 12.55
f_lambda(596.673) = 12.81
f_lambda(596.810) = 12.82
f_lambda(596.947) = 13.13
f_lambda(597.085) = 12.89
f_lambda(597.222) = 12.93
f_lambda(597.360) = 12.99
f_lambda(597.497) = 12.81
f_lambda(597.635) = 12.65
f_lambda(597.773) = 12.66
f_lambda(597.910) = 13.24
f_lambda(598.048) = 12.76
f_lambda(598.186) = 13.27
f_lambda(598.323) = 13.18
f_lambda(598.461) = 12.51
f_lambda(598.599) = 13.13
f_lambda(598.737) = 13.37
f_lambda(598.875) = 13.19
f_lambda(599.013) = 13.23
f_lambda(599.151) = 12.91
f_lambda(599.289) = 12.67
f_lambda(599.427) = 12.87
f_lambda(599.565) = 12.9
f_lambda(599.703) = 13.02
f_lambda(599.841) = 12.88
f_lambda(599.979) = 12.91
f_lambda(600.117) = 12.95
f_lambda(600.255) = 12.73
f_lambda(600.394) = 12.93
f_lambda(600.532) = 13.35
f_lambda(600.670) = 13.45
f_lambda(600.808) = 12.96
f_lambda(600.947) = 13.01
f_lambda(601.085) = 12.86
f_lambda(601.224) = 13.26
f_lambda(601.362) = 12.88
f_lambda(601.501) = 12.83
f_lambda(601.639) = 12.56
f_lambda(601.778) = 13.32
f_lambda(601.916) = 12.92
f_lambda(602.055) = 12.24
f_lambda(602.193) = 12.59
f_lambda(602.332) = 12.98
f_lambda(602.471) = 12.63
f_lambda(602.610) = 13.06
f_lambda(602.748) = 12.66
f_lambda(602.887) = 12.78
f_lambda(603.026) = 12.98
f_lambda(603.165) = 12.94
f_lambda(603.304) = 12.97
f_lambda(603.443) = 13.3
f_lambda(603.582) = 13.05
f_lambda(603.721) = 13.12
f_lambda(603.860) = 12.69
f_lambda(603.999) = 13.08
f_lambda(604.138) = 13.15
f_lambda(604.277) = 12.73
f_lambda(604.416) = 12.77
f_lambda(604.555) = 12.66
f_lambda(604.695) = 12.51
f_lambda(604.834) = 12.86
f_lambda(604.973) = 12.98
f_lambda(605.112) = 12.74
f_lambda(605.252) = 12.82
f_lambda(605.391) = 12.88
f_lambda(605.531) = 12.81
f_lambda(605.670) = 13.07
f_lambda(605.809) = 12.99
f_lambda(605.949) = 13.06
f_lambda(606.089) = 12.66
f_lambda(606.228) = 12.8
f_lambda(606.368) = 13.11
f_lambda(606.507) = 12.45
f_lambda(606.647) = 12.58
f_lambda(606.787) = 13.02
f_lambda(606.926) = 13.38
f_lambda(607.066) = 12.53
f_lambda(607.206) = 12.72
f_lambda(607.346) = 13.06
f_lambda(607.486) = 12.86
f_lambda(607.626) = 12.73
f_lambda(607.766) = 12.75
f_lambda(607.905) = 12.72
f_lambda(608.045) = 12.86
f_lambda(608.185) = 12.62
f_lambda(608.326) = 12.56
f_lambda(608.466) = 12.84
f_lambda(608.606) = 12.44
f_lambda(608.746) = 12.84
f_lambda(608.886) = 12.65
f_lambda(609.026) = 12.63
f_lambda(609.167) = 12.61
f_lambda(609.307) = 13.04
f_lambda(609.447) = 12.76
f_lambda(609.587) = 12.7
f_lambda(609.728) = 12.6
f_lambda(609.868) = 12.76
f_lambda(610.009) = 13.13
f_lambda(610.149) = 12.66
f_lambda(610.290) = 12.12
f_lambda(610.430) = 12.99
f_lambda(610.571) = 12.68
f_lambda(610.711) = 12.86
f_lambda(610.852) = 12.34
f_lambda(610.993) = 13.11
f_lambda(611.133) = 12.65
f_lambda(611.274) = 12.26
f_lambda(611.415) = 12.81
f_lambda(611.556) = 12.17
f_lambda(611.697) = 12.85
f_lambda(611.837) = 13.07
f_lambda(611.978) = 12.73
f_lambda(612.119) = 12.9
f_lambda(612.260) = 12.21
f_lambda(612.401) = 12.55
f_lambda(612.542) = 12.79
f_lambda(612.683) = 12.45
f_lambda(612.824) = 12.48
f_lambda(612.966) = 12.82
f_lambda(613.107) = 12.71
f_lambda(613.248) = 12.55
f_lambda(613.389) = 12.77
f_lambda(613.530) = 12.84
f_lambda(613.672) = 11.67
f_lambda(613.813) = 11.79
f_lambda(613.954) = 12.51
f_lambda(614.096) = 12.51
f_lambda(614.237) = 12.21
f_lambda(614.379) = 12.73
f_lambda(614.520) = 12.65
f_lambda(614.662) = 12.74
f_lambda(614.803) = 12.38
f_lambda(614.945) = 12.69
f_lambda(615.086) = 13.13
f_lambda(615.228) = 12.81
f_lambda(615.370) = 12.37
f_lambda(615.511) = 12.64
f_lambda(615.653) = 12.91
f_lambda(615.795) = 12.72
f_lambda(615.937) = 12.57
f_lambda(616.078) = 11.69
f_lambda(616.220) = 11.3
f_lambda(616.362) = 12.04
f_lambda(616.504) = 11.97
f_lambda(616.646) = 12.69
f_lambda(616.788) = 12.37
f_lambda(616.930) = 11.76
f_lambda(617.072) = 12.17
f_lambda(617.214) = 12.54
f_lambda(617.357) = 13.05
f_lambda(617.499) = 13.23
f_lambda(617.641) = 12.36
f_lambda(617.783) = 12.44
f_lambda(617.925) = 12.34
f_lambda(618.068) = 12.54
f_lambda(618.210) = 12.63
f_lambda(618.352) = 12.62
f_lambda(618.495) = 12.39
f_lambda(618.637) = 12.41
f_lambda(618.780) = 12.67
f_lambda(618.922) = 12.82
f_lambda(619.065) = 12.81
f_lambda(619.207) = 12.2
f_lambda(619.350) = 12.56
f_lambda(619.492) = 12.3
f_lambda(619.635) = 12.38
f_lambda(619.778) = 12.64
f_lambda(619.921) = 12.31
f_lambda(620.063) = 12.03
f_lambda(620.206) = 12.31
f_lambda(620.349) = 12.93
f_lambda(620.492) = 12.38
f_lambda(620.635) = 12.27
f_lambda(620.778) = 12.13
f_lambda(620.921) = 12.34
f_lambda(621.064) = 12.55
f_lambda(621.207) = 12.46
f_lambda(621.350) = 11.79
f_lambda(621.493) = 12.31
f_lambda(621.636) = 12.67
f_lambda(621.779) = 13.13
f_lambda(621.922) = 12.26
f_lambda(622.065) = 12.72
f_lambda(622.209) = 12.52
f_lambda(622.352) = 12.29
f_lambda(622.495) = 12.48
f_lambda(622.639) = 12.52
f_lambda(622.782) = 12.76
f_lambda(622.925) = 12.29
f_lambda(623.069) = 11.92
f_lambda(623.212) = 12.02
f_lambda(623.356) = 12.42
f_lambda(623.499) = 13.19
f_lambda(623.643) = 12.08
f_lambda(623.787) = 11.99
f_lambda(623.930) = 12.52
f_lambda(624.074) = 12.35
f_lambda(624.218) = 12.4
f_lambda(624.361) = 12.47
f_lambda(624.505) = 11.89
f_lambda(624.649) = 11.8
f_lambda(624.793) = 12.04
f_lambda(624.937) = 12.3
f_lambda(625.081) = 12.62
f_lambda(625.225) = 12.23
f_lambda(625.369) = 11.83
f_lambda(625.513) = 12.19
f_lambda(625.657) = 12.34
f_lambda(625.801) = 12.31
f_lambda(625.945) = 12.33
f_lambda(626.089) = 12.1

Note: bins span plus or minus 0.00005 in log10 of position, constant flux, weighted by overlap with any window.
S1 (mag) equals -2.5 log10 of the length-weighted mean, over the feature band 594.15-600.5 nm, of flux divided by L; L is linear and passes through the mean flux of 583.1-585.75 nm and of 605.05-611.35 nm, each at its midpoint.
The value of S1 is 0.01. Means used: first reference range 13.4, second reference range 12.8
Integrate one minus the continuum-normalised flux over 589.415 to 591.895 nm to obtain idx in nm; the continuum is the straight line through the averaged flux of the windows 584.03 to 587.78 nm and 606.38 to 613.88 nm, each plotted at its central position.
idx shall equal 0.05 nm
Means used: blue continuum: 13.4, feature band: 13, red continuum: 12.7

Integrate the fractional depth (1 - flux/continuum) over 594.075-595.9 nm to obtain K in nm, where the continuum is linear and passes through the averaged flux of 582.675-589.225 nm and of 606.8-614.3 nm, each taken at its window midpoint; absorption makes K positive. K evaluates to 0.01 nm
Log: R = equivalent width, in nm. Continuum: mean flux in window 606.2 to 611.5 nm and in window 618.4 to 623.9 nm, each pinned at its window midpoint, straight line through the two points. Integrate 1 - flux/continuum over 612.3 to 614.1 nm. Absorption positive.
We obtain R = 0.02 nm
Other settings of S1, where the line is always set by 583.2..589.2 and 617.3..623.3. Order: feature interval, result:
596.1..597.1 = 0.014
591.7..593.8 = 0.008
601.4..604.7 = 0.002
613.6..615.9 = 0.007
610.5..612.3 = 0.001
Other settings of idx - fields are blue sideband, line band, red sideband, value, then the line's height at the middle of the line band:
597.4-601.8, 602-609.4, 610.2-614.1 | -0.02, 12.8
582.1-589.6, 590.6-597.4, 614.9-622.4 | 0.07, 13.1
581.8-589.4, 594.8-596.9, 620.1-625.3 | 0.03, 13.1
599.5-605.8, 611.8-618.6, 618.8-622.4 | 0.05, 12.6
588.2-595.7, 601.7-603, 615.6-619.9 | 0.00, 12.8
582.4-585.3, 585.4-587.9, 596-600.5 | 0.01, 13.5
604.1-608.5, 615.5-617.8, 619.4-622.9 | 0.03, 12.6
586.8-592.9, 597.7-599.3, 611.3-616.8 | -0.02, 12.9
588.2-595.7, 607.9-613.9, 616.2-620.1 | -0.03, 12.6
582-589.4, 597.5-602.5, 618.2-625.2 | 0.02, 13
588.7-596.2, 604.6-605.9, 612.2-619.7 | -0.02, 12.7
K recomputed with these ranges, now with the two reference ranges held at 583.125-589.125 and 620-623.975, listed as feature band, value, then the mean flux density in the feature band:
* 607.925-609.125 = 0.005 nm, 12.7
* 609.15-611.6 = 0.000 nm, 12.7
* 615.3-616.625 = 0.031 nm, 12.3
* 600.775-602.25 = 0.006 nm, 12.9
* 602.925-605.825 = -0.016 nm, 12.9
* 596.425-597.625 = 0.014 nm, 12.9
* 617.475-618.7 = -0.003 nm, 12.5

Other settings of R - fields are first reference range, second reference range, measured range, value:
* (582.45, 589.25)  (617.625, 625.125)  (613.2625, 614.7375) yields 0.018 nm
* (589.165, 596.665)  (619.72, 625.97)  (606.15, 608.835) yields -0.018 nm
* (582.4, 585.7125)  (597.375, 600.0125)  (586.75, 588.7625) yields -0.010 nm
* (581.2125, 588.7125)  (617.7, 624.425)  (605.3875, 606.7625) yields 0.004 nm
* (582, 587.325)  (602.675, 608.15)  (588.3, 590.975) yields 0.096 nm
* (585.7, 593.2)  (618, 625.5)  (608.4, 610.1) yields -0.010 nm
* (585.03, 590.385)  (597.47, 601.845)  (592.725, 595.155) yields 0.011 nm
